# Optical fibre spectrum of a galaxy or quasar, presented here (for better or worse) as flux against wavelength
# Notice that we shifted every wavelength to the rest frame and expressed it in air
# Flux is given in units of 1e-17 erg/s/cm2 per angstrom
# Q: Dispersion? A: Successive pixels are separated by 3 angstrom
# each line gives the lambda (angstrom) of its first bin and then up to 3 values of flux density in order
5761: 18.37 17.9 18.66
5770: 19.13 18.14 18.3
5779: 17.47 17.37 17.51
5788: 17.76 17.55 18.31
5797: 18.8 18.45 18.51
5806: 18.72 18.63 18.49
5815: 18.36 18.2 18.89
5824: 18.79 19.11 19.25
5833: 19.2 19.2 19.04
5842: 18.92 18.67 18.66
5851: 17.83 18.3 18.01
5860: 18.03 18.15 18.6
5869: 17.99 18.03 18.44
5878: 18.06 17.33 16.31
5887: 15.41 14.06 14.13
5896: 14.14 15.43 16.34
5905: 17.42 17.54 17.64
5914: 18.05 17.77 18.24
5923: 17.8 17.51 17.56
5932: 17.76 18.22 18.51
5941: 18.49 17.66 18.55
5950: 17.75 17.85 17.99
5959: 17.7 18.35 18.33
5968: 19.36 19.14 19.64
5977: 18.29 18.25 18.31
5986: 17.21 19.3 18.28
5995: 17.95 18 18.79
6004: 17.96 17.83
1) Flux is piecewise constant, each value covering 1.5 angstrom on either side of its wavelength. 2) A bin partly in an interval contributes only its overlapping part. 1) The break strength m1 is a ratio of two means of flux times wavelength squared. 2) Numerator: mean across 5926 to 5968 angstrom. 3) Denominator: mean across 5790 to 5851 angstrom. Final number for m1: 1.01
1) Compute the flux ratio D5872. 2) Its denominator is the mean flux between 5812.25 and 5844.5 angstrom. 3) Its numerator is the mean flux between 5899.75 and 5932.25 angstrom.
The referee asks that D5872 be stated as 0.93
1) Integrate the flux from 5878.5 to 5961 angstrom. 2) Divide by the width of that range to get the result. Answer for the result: 17.2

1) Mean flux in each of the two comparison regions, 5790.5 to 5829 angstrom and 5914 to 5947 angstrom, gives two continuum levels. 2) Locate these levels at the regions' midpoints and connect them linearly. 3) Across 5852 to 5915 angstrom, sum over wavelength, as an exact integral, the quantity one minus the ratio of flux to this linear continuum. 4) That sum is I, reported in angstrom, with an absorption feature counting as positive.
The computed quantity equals 4.13 angstrom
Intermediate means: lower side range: 18.6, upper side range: 18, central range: 17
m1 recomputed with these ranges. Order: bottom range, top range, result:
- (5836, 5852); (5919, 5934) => 0.98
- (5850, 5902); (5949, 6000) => 1.12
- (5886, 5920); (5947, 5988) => 1.15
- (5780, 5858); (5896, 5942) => 0.98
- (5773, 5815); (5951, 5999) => 1.08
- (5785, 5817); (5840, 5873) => 1.02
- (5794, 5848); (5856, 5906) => 0.91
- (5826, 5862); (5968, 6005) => 1.04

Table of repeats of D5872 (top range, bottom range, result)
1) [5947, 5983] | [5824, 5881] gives 1.00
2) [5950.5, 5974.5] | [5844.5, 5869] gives 1.01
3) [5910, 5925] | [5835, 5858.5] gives 0.96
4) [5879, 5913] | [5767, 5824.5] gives 0.88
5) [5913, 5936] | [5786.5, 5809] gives 0.97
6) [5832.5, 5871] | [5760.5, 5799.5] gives 1.02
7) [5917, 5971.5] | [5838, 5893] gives 1.03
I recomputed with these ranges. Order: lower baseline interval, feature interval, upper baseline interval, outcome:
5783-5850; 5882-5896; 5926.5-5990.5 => 2.6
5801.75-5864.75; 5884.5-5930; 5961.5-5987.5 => 4.9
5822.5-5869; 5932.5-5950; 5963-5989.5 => 0.4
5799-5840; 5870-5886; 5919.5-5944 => 0.7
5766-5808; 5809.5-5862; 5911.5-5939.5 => -1.6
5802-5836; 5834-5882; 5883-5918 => -2.3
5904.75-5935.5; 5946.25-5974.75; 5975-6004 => -0.6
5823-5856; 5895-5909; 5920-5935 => 1.4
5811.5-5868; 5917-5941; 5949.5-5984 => 0.7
